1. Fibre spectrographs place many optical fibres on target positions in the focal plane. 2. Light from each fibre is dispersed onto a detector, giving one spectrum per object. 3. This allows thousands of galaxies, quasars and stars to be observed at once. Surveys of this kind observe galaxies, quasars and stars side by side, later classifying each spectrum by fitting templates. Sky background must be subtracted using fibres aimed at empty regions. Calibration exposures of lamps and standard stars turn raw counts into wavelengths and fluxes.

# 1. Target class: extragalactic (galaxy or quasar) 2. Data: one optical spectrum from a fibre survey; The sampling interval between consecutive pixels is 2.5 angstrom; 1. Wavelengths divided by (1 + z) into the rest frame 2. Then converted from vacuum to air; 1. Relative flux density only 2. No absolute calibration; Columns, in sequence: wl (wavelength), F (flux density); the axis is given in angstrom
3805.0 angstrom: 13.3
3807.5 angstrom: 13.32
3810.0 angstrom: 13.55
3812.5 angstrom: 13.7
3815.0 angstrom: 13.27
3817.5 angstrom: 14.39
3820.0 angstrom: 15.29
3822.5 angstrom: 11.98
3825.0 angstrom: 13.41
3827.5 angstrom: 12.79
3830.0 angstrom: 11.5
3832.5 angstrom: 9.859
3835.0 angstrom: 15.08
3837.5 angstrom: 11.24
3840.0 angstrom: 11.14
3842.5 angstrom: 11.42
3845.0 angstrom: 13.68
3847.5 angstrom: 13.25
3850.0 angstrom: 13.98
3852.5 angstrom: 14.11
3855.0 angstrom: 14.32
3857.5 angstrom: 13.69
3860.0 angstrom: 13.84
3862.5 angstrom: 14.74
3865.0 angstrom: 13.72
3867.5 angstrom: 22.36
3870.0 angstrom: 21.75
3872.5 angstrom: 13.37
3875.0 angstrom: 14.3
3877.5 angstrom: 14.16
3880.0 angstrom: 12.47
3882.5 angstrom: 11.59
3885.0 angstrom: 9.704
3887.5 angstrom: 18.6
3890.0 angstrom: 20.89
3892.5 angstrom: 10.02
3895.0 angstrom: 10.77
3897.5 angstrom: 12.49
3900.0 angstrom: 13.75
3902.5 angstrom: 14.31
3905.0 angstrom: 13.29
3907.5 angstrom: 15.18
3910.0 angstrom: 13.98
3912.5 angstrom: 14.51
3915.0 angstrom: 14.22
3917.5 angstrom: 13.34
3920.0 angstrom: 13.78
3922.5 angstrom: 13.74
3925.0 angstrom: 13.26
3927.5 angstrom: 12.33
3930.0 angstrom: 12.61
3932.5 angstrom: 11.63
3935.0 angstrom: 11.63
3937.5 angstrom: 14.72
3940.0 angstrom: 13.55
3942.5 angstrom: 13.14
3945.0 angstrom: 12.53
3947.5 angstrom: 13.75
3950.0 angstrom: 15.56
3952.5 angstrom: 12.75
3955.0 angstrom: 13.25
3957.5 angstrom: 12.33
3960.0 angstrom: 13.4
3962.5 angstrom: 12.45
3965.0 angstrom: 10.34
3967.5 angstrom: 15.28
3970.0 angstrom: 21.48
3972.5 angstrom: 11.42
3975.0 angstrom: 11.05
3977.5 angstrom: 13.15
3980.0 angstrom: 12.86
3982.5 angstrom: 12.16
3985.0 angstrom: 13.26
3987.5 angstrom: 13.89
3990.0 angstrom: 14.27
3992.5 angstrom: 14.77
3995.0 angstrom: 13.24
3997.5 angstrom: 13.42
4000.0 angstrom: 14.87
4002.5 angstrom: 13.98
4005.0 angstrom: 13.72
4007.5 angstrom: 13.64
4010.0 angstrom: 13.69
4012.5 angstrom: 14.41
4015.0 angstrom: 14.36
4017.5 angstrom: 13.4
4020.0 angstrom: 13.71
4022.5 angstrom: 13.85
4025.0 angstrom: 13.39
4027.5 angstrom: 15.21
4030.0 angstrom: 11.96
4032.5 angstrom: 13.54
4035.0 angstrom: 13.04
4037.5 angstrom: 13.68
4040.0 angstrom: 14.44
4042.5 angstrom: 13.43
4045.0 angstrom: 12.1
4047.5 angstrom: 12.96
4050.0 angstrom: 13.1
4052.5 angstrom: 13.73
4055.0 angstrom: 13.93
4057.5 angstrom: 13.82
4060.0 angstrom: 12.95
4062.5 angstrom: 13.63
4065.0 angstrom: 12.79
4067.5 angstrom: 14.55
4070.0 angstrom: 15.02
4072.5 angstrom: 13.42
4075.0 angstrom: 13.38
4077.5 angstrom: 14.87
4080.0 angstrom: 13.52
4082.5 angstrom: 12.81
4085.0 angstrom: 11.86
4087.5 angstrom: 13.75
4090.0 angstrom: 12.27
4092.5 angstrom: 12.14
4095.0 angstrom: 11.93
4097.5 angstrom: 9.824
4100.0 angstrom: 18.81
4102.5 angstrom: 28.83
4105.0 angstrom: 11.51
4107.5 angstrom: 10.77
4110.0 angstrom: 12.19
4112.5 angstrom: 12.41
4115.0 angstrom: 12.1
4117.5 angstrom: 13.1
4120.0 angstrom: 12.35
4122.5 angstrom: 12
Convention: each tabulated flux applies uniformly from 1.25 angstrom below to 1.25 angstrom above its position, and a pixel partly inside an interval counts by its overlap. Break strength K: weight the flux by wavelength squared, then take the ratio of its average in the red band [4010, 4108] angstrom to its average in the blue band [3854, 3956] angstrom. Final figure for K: 1.07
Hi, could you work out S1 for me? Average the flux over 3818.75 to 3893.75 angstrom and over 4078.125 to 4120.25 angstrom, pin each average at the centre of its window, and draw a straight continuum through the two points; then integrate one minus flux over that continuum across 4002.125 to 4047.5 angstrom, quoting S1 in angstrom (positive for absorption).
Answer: 0.3 angstrom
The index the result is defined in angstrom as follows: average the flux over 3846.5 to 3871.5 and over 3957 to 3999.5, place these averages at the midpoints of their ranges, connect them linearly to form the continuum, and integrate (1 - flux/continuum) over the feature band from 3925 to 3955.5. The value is 2.2 angstrom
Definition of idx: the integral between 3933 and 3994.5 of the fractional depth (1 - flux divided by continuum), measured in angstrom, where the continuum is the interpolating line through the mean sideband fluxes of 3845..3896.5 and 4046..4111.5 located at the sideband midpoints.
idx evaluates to 3.3 angstrom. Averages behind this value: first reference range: 14.5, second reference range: 13.8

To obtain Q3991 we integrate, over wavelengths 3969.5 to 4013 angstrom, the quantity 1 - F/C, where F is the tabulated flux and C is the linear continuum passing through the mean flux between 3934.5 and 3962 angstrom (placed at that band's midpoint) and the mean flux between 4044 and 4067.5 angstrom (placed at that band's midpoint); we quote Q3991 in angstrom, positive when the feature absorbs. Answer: -1.2 angstrom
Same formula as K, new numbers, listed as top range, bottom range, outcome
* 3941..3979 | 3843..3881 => 0.95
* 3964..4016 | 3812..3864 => 1.13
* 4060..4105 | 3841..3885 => 1.11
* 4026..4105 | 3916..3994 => 1.10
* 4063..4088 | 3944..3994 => 1.06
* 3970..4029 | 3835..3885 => 1.05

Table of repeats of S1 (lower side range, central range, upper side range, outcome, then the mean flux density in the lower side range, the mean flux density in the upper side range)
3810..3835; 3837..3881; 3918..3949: -4.4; 13.1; 13.1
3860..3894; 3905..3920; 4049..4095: 0.7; 15.1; 13.4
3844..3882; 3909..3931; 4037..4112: 1.5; 14.9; 13.7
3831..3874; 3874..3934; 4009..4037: 2.2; 14.2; 13.7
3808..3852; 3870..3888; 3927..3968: -1.2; 12.9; 13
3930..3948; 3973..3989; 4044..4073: 0.5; 12.9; 13.5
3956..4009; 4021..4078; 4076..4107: 1.6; 13.6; 14.2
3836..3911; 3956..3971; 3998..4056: -0.3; 14.1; 13.7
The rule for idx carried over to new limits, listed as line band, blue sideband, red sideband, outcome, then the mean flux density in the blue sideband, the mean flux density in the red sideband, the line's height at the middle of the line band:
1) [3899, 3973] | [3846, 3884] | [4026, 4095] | 3.3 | 14.7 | 13.4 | 14.2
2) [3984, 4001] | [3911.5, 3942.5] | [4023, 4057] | -0.8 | 13.3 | 13.4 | 13.4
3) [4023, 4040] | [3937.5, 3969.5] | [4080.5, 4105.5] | 0.5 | 13.4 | 14.4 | 14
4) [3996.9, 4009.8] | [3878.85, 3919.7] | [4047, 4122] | -0.3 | 13.7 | 13.6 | 13.6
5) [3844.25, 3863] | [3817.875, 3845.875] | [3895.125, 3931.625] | -1.7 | 12.5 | 13.5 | 12.8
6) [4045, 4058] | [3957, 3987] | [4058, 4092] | 0.0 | 13.3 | 13.4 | 13.4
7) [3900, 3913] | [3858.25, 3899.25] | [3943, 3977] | 0.1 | 14.7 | 13.5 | 14.3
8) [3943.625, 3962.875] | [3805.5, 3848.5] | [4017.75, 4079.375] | 0.0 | 12.9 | 13.6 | 13.3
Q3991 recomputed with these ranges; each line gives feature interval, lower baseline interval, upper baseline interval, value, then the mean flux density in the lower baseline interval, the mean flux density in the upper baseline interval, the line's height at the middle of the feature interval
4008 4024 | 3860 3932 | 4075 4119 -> 0.0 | 14.2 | 13.7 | 13.9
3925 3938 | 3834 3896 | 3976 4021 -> 1.3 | 14.2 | 13.7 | 13.9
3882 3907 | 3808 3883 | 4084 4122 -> 0.2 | 13.8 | 13.6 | 13.8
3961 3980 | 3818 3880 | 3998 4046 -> 0.3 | 13.9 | 13.7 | 13.8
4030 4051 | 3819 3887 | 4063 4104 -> 1.5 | 13.7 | 14.3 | 14.2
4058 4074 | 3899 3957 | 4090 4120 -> 0.0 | 13.5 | 13.8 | 13.8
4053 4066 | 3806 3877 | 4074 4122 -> 0.2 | 13.9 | 13.6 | 13.6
